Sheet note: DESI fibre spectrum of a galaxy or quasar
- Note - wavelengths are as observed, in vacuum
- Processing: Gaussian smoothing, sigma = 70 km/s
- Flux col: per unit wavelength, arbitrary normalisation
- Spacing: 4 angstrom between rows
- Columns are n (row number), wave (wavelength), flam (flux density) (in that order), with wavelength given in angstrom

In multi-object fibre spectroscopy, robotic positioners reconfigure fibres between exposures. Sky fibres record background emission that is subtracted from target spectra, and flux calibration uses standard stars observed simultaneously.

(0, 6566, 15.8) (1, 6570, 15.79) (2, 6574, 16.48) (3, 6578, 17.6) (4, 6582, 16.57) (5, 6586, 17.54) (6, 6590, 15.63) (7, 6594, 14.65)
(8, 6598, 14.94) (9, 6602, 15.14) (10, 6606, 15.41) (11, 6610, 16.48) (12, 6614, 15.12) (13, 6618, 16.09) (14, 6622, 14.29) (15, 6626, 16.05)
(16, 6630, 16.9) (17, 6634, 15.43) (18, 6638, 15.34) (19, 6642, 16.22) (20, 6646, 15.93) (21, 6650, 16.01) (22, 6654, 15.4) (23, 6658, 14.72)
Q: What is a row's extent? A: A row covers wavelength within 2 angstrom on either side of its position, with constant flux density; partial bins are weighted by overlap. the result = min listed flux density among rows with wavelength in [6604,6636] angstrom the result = 14.29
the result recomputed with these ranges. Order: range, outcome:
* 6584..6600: 14.65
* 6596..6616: 14.94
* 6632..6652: 15.34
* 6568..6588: 15.79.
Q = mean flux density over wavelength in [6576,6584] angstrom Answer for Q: 17.1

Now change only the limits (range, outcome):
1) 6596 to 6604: 15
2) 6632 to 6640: 15.4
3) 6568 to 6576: 16.1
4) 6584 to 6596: 15.9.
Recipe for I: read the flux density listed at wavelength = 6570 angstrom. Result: 15.79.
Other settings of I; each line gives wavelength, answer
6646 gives 15.93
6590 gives 15.63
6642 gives 16.22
